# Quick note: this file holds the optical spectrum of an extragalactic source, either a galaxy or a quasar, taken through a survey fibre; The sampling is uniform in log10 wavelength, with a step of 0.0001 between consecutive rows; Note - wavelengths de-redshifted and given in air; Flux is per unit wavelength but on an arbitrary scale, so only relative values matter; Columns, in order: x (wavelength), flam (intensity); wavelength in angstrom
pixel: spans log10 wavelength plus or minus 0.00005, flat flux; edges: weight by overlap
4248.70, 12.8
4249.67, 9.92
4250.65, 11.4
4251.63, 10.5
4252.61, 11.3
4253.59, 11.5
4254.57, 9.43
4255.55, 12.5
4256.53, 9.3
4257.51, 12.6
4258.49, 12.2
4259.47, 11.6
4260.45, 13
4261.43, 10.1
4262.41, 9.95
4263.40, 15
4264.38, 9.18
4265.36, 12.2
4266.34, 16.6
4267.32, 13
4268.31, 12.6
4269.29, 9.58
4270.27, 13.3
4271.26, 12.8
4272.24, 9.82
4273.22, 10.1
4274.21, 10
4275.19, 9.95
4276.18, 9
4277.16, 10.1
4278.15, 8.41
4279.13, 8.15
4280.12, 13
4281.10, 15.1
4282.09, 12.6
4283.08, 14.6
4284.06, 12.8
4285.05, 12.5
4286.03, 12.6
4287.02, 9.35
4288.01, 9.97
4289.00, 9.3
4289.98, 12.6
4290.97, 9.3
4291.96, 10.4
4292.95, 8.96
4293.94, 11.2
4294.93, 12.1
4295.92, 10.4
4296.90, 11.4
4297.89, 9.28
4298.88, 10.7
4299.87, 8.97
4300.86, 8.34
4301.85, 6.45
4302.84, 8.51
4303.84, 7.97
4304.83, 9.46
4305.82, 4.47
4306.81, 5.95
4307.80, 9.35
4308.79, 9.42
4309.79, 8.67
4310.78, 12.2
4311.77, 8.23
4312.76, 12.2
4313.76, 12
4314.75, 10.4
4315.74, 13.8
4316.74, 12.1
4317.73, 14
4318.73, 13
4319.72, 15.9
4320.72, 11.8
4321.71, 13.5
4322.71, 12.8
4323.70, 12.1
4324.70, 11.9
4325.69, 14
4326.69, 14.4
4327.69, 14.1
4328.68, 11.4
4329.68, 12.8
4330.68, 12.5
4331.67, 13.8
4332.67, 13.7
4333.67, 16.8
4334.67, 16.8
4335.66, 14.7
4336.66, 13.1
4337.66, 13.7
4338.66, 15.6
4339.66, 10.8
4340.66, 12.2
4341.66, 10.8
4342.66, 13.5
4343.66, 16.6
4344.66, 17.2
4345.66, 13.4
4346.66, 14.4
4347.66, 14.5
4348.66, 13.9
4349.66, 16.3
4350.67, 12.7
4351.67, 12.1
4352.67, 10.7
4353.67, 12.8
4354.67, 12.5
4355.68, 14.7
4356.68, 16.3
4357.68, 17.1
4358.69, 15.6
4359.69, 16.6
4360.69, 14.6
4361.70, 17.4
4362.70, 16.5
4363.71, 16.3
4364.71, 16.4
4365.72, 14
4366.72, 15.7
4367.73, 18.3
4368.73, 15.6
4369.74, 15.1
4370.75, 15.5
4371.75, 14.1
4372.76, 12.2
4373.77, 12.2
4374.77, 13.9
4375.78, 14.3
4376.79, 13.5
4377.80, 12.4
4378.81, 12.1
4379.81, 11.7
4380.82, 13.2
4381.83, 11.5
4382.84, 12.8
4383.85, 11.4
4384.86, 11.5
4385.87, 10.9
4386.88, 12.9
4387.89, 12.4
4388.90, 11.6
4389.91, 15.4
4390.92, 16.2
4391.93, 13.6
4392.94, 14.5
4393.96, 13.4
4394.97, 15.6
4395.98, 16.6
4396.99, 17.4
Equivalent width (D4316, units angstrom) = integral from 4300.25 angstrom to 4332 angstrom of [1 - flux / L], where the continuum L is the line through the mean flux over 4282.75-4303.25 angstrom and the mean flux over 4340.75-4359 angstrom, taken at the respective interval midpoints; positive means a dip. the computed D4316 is 2.3 angstrom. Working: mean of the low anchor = 10.4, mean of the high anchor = 14.1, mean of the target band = 11.2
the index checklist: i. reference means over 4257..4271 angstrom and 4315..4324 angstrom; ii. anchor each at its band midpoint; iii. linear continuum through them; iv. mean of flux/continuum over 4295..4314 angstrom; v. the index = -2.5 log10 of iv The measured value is 0.37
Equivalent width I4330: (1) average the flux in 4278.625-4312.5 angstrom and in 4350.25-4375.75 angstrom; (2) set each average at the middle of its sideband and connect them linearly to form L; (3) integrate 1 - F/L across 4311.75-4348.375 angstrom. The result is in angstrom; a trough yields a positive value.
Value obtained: -2.7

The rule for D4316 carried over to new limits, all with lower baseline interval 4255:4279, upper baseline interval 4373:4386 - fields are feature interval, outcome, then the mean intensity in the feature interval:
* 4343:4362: -3.9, 14.7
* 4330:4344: -2.1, 13.9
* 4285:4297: 0.9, 10.7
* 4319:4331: -1.2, 13.1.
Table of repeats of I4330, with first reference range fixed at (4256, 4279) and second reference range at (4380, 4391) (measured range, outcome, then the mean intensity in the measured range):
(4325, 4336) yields -1.9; 14.1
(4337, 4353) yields -2.1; 13.7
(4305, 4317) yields 1.9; 9.85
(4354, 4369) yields -4.3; 15.8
